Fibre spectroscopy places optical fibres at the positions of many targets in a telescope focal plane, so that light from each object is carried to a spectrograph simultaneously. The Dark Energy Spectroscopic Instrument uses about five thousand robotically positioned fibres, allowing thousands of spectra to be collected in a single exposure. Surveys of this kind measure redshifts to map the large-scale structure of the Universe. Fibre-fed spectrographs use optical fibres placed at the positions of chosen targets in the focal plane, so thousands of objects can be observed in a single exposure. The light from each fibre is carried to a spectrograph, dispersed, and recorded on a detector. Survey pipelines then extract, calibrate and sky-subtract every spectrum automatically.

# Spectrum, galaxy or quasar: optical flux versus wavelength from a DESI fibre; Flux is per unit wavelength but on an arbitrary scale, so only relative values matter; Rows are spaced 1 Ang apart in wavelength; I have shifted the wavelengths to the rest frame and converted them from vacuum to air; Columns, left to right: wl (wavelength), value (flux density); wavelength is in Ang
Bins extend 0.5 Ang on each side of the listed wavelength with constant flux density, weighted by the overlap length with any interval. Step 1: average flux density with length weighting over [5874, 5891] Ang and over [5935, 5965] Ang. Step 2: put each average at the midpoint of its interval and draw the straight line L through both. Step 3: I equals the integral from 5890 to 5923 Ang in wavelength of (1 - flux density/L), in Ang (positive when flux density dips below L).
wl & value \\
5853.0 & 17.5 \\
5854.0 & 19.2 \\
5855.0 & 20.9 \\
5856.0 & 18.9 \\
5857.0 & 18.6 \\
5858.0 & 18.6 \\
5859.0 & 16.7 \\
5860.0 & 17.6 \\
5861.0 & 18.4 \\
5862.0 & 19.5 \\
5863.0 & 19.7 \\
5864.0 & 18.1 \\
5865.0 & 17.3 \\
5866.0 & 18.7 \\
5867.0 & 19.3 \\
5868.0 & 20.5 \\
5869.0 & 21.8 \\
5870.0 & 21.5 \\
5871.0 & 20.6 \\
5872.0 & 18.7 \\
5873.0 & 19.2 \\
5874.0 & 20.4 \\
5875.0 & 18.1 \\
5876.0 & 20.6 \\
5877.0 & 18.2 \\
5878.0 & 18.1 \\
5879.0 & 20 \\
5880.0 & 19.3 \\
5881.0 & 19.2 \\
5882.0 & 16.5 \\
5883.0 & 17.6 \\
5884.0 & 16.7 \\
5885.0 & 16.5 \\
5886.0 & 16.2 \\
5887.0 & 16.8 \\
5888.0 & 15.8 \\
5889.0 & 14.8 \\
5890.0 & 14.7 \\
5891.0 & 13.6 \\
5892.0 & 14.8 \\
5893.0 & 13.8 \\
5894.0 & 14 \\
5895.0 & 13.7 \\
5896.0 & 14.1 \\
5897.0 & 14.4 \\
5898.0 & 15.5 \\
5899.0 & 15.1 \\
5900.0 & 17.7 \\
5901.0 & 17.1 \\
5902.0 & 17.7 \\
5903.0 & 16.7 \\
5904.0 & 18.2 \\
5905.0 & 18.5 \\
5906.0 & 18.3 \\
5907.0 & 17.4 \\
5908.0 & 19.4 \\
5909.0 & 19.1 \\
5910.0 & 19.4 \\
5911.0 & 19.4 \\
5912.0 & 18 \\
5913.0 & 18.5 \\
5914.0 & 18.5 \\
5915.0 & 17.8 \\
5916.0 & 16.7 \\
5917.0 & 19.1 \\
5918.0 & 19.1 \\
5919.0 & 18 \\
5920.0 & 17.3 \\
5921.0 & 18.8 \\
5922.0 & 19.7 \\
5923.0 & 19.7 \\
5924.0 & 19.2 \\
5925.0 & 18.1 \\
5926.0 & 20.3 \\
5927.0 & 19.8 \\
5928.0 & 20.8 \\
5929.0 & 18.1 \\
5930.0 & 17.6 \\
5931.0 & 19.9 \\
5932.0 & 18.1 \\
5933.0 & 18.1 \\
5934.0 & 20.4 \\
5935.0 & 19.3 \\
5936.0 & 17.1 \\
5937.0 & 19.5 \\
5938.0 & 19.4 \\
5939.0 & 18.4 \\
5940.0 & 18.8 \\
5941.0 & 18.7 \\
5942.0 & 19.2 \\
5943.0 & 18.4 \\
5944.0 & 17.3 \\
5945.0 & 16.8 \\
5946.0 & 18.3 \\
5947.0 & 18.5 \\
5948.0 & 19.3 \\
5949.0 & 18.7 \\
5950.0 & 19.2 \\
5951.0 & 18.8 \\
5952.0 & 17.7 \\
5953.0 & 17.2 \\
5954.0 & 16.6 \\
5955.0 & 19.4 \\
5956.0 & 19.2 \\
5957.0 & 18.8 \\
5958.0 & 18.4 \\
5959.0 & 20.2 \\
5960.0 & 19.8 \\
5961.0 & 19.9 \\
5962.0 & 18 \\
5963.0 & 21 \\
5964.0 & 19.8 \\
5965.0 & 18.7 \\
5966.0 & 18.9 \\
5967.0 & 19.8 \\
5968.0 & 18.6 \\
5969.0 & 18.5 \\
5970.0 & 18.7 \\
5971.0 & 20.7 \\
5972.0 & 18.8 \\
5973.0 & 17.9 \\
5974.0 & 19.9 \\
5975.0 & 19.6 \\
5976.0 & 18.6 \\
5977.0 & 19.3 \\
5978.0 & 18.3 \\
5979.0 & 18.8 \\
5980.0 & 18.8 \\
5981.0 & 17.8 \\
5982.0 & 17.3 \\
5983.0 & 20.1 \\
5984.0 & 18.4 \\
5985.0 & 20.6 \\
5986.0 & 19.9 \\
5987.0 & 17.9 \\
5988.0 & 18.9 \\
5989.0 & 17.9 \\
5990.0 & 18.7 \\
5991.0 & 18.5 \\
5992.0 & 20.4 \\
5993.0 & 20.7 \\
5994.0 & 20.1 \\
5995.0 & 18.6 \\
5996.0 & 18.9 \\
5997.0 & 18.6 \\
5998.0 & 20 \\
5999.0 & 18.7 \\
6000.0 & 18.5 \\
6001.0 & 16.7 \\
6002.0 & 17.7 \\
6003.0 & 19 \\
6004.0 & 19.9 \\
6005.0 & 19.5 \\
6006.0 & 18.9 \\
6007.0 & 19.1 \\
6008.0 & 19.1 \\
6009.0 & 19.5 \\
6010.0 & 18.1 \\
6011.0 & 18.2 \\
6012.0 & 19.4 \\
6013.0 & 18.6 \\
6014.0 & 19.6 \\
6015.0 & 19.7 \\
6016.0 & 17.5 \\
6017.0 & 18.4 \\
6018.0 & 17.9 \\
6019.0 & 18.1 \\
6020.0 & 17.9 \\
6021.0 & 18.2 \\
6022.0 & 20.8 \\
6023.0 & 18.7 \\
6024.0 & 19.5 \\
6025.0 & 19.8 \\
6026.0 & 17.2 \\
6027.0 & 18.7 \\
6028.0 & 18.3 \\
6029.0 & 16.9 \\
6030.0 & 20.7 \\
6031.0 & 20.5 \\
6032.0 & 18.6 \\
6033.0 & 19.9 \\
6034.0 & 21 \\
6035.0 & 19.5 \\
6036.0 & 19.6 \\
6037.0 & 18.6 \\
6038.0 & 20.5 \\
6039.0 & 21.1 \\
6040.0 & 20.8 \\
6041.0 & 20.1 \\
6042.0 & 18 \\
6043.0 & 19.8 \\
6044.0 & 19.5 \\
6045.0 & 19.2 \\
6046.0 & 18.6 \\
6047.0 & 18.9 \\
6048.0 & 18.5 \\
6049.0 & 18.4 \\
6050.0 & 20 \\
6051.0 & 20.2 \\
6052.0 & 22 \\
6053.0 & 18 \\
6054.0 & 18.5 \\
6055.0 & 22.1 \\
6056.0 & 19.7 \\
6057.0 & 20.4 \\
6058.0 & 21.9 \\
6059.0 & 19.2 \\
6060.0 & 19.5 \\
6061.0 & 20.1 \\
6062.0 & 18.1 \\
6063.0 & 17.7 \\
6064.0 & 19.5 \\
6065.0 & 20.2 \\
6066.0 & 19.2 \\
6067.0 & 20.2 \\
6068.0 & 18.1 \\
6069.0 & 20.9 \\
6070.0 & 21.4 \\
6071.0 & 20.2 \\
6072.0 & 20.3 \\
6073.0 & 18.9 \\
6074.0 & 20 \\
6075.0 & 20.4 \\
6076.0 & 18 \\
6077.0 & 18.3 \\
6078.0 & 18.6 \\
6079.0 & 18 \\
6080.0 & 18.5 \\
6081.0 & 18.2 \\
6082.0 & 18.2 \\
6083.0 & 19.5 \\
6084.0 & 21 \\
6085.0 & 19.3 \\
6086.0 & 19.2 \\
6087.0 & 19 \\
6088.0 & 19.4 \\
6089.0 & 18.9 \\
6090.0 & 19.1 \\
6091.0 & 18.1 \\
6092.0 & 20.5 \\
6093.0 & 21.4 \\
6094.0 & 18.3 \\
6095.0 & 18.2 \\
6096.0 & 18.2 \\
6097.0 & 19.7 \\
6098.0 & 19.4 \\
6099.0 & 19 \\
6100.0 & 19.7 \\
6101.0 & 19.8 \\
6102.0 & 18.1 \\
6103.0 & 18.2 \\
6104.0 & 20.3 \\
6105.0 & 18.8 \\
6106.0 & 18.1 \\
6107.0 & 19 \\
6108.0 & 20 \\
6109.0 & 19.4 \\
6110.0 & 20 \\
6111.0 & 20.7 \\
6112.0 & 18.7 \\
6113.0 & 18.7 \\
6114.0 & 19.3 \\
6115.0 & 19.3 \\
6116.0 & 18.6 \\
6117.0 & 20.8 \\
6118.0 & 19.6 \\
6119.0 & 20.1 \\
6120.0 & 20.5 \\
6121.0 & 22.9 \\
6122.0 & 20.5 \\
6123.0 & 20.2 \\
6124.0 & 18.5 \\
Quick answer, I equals 1.3 Ang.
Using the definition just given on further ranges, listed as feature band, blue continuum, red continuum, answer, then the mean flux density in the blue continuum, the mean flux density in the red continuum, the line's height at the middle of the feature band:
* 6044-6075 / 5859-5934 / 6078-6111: -1.2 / 18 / 19.2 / 18.9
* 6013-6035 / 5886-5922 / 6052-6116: -0.5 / 16.9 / 19.4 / 18.6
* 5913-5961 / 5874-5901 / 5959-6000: -2.2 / 16.5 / 19.1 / 17.9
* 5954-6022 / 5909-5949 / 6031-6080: 0.6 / 18.7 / 19.6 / 19.1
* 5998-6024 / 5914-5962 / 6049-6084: 0.6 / 18.7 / 19.5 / 19.2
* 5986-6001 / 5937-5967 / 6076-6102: -0.1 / 18.8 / 19.1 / 18.9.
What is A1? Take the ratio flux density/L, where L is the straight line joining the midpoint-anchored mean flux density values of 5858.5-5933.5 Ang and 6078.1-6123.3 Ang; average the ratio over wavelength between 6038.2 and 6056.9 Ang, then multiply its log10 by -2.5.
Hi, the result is -0.04 mag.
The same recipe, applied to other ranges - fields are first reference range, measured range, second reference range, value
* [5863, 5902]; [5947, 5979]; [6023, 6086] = -0.04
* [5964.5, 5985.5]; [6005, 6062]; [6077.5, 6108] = -0.02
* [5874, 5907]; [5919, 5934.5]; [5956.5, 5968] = -0.06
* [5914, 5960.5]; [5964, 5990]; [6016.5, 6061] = 0.00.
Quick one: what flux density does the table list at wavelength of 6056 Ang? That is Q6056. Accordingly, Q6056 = 19.7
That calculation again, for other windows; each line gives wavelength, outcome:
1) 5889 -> 14.8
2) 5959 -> 20.2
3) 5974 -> 19.9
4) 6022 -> 20.8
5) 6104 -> 20.3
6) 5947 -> 18.5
